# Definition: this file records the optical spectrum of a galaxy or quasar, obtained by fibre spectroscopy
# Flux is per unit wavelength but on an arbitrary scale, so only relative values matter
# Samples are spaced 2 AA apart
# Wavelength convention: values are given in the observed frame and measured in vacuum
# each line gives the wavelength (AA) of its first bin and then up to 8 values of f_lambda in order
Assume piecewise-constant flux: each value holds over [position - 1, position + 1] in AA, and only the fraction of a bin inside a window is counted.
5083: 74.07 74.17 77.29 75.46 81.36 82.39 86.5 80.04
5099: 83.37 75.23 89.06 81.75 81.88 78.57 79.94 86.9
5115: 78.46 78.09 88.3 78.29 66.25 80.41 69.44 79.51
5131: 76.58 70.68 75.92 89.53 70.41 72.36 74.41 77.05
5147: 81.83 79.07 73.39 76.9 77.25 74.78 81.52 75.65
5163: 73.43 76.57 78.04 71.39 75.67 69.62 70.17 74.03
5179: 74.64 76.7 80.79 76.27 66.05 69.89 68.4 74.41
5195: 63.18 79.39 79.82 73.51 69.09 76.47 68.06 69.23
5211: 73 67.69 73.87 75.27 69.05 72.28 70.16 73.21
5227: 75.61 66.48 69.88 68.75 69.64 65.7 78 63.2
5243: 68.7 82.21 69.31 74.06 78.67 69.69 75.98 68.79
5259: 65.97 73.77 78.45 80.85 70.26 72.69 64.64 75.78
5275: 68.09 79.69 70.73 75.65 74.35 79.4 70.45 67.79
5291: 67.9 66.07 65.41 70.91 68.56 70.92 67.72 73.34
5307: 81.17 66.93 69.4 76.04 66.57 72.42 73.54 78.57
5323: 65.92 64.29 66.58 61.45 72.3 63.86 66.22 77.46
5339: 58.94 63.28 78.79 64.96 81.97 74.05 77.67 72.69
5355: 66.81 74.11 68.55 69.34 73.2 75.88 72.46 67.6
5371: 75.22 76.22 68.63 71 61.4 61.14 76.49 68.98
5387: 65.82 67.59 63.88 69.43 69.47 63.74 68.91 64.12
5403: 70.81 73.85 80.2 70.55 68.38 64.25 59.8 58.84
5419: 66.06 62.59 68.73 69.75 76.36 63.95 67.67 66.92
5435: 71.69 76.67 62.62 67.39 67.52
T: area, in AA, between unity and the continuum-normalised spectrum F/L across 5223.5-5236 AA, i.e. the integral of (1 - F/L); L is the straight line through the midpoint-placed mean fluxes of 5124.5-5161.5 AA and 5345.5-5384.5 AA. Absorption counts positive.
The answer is 0.69 AA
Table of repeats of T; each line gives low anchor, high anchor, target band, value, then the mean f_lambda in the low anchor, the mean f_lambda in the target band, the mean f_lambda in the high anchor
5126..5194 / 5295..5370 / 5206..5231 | 0.8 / 75.1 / 71.1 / 70.6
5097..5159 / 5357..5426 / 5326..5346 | 0.9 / 78.3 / 67.4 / 68.7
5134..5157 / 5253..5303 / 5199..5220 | 0.7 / 77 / 71.9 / 71.7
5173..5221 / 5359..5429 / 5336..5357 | -0.6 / 72.5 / 71.8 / 68.8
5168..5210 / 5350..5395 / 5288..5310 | 0.5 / 72.7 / 69.7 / 70.2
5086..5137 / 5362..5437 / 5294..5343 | 1.6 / 79.5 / 69.4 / 68.8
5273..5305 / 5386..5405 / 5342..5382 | -1.7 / 71.1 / 71.6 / 67.4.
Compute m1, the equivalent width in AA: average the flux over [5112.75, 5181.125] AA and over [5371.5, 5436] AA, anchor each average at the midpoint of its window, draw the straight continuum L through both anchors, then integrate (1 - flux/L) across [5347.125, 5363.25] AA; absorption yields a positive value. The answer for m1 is -0.7 AA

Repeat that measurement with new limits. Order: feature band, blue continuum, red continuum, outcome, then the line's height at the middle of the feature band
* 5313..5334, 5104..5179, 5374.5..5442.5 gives 0.5 AA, 70.7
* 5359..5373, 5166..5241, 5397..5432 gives -0.7 AA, 68.8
